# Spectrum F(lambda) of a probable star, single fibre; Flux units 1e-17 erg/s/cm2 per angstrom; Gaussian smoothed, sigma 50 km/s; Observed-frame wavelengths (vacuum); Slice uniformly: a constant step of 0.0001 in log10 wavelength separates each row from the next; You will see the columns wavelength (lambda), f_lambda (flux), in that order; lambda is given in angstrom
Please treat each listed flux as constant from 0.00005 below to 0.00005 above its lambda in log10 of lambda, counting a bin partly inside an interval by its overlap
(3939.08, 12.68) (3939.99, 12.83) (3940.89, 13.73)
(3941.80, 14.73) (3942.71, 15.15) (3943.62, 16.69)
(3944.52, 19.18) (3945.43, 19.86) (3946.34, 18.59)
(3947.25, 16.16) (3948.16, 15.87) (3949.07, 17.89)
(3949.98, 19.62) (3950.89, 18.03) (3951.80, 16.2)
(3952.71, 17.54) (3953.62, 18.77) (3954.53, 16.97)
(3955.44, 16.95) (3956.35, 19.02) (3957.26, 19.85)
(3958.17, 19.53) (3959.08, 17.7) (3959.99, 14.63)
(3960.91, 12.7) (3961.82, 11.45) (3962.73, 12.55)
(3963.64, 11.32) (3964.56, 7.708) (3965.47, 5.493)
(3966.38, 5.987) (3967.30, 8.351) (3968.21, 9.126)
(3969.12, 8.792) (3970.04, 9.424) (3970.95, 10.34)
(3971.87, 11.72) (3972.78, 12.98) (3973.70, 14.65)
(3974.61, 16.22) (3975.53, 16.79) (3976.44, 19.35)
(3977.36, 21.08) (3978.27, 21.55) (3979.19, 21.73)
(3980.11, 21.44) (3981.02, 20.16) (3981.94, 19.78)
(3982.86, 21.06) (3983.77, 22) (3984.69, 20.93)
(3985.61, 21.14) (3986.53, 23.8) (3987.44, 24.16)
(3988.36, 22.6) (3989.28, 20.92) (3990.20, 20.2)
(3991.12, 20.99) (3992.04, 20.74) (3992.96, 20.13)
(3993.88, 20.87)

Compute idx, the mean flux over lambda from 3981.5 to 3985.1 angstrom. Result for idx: 21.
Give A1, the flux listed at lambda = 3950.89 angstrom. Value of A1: 18.03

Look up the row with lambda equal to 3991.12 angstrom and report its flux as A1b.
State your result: 20.99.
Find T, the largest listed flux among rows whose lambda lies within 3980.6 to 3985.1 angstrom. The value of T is 22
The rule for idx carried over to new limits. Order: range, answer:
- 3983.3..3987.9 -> 22.4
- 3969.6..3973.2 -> 11.1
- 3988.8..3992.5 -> 20.7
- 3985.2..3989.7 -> 22.6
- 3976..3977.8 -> 20.2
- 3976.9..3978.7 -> 21.4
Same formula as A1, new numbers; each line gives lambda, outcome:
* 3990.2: 20.2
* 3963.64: 11.32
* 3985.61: 21.14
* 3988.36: 22.6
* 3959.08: 17.7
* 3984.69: 20.93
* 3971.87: 11.72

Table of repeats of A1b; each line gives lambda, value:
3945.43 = 19.86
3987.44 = 24.16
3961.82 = 11.45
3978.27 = 21.55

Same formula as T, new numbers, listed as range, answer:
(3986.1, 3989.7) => 24.16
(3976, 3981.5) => 21.73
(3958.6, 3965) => 17.7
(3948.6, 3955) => 19.62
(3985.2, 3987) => 23.8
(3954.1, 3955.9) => 16.97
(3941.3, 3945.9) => 19.86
